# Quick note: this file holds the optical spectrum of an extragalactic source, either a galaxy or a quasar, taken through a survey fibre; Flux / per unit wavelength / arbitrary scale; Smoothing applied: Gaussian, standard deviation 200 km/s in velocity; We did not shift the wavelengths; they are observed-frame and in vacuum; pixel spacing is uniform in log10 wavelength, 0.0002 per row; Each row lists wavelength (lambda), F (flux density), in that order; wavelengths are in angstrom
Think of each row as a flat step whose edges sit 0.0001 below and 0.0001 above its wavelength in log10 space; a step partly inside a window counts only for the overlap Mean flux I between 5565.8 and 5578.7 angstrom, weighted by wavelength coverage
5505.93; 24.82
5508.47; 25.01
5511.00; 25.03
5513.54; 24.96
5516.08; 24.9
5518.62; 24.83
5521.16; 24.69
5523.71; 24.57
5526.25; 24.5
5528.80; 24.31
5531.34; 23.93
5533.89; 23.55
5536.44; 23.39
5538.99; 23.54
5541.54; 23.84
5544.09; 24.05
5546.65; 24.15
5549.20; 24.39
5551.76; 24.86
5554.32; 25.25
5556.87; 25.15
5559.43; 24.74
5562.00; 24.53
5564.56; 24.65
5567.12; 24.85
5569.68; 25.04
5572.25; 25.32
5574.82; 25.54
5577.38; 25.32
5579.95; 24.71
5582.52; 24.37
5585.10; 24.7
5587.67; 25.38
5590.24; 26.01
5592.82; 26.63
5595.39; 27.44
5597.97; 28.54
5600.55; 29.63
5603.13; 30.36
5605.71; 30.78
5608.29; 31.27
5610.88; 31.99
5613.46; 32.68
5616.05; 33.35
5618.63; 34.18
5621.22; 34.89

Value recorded 25.2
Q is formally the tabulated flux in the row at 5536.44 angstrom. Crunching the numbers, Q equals 23.39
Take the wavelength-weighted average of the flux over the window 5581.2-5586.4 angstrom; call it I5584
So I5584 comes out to 24.5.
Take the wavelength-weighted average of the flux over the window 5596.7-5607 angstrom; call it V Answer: 29.8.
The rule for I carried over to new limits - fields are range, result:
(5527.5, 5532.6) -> 24.1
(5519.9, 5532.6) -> 24.4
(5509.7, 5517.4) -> 25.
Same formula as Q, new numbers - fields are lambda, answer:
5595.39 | 27.44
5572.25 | 25.32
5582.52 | 24.37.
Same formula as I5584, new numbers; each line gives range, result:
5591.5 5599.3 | 27.5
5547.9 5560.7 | 24.9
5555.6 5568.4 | 24.8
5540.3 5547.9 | 24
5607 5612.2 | 31.6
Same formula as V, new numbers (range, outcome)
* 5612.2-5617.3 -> 33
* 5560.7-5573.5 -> 24.9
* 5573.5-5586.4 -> 24.9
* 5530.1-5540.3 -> 23.6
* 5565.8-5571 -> 25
